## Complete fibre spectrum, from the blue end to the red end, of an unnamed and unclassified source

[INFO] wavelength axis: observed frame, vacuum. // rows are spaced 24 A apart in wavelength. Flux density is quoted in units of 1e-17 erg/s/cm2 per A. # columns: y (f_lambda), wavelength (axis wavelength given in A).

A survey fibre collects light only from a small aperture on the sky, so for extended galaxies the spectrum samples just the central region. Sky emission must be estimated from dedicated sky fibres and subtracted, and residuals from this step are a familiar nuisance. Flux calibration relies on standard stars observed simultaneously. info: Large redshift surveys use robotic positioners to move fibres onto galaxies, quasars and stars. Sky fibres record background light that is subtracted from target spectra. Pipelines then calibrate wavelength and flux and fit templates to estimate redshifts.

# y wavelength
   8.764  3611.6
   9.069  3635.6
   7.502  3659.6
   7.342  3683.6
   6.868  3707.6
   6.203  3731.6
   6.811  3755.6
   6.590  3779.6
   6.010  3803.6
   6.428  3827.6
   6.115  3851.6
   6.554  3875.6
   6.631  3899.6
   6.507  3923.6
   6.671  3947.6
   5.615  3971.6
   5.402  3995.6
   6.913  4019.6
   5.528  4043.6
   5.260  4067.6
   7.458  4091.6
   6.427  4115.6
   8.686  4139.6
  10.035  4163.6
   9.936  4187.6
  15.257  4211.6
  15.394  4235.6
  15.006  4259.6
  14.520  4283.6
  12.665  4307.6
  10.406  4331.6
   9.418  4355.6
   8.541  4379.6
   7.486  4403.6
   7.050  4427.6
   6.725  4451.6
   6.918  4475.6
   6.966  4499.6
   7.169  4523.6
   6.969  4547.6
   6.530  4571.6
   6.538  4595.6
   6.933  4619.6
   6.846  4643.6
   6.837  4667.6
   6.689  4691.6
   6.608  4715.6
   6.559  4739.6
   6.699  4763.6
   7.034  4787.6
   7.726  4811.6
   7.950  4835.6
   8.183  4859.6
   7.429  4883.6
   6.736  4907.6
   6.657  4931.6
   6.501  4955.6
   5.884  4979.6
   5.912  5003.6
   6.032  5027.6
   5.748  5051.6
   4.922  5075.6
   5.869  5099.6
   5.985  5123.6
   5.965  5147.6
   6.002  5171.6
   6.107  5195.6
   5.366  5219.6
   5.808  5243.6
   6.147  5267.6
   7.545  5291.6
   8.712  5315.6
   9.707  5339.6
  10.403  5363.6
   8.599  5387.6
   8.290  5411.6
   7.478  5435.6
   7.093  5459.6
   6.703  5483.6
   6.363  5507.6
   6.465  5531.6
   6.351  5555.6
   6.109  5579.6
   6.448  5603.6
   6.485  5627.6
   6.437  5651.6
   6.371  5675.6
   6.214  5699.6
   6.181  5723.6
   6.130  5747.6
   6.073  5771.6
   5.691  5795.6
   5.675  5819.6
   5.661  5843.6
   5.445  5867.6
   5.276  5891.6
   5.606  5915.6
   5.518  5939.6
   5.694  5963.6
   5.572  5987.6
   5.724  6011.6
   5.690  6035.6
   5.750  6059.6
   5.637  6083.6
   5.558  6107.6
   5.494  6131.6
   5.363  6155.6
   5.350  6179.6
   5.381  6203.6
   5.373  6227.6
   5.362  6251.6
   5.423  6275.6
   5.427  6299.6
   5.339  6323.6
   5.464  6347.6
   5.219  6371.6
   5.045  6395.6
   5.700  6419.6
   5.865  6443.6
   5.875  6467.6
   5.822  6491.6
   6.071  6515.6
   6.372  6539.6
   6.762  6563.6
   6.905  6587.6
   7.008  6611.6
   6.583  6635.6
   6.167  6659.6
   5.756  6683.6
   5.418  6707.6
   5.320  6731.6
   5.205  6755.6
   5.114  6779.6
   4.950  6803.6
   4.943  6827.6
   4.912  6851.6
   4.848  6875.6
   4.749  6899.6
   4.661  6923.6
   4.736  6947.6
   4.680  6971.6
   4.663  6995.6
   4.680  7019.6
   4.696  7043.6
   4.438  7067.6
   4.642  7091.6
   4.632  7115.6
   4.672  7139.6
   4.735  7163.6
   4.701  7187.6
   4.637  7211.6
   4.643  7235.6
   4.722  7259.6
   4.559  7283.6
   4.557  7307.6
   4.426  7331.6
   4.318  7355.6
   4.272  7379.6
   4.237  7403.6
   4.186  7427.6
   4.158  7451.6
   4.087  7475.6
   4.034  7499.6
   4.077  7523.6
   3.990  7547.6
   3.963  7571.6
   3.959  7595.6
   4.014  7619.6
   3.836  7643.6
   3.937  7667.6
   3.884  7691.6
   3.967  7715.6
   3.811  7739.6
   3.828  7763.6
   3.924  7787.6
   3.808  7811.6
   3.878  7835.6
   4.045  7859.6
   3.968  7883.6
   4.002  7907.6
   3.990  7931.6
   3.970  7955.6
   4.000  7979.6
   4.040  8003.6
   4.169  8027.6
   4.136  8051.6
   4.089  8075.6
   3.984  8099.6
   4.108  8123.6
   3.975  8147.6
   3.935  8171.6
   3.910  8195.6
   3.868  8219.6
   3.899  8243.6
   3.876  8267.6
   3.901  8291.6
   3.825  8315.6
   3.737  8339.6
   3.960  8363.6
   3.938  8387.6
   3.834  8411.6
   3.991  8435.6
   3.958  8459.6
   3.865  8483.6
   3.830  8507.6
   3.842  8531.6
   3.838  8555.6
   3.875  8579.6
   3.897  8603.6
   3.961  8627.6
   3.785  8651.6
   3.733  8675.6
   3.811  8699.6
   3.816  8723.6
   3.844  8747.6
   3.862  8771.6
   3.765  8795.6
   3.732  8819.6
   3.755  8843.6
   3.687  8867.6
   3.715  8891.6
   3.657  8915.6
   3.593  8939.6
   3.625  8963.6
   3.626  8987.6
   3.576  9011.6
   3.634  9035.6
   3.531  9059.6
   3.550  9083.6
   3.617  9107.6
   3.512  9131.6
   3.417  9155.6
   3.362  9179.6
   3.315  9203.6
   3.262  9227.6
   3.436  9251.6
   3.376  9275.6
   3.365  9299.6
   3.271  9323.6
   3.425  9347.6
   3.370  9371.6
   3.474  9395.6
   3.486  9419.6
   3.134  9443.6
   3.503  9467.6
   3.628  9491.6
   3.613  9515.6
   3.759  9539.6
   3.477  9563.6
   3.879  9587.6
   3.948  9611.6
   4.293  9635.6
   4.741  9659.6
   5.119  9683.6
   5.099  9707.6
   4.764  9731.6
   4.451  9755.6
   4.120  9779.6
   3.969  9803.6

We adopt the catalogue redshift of 2.464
